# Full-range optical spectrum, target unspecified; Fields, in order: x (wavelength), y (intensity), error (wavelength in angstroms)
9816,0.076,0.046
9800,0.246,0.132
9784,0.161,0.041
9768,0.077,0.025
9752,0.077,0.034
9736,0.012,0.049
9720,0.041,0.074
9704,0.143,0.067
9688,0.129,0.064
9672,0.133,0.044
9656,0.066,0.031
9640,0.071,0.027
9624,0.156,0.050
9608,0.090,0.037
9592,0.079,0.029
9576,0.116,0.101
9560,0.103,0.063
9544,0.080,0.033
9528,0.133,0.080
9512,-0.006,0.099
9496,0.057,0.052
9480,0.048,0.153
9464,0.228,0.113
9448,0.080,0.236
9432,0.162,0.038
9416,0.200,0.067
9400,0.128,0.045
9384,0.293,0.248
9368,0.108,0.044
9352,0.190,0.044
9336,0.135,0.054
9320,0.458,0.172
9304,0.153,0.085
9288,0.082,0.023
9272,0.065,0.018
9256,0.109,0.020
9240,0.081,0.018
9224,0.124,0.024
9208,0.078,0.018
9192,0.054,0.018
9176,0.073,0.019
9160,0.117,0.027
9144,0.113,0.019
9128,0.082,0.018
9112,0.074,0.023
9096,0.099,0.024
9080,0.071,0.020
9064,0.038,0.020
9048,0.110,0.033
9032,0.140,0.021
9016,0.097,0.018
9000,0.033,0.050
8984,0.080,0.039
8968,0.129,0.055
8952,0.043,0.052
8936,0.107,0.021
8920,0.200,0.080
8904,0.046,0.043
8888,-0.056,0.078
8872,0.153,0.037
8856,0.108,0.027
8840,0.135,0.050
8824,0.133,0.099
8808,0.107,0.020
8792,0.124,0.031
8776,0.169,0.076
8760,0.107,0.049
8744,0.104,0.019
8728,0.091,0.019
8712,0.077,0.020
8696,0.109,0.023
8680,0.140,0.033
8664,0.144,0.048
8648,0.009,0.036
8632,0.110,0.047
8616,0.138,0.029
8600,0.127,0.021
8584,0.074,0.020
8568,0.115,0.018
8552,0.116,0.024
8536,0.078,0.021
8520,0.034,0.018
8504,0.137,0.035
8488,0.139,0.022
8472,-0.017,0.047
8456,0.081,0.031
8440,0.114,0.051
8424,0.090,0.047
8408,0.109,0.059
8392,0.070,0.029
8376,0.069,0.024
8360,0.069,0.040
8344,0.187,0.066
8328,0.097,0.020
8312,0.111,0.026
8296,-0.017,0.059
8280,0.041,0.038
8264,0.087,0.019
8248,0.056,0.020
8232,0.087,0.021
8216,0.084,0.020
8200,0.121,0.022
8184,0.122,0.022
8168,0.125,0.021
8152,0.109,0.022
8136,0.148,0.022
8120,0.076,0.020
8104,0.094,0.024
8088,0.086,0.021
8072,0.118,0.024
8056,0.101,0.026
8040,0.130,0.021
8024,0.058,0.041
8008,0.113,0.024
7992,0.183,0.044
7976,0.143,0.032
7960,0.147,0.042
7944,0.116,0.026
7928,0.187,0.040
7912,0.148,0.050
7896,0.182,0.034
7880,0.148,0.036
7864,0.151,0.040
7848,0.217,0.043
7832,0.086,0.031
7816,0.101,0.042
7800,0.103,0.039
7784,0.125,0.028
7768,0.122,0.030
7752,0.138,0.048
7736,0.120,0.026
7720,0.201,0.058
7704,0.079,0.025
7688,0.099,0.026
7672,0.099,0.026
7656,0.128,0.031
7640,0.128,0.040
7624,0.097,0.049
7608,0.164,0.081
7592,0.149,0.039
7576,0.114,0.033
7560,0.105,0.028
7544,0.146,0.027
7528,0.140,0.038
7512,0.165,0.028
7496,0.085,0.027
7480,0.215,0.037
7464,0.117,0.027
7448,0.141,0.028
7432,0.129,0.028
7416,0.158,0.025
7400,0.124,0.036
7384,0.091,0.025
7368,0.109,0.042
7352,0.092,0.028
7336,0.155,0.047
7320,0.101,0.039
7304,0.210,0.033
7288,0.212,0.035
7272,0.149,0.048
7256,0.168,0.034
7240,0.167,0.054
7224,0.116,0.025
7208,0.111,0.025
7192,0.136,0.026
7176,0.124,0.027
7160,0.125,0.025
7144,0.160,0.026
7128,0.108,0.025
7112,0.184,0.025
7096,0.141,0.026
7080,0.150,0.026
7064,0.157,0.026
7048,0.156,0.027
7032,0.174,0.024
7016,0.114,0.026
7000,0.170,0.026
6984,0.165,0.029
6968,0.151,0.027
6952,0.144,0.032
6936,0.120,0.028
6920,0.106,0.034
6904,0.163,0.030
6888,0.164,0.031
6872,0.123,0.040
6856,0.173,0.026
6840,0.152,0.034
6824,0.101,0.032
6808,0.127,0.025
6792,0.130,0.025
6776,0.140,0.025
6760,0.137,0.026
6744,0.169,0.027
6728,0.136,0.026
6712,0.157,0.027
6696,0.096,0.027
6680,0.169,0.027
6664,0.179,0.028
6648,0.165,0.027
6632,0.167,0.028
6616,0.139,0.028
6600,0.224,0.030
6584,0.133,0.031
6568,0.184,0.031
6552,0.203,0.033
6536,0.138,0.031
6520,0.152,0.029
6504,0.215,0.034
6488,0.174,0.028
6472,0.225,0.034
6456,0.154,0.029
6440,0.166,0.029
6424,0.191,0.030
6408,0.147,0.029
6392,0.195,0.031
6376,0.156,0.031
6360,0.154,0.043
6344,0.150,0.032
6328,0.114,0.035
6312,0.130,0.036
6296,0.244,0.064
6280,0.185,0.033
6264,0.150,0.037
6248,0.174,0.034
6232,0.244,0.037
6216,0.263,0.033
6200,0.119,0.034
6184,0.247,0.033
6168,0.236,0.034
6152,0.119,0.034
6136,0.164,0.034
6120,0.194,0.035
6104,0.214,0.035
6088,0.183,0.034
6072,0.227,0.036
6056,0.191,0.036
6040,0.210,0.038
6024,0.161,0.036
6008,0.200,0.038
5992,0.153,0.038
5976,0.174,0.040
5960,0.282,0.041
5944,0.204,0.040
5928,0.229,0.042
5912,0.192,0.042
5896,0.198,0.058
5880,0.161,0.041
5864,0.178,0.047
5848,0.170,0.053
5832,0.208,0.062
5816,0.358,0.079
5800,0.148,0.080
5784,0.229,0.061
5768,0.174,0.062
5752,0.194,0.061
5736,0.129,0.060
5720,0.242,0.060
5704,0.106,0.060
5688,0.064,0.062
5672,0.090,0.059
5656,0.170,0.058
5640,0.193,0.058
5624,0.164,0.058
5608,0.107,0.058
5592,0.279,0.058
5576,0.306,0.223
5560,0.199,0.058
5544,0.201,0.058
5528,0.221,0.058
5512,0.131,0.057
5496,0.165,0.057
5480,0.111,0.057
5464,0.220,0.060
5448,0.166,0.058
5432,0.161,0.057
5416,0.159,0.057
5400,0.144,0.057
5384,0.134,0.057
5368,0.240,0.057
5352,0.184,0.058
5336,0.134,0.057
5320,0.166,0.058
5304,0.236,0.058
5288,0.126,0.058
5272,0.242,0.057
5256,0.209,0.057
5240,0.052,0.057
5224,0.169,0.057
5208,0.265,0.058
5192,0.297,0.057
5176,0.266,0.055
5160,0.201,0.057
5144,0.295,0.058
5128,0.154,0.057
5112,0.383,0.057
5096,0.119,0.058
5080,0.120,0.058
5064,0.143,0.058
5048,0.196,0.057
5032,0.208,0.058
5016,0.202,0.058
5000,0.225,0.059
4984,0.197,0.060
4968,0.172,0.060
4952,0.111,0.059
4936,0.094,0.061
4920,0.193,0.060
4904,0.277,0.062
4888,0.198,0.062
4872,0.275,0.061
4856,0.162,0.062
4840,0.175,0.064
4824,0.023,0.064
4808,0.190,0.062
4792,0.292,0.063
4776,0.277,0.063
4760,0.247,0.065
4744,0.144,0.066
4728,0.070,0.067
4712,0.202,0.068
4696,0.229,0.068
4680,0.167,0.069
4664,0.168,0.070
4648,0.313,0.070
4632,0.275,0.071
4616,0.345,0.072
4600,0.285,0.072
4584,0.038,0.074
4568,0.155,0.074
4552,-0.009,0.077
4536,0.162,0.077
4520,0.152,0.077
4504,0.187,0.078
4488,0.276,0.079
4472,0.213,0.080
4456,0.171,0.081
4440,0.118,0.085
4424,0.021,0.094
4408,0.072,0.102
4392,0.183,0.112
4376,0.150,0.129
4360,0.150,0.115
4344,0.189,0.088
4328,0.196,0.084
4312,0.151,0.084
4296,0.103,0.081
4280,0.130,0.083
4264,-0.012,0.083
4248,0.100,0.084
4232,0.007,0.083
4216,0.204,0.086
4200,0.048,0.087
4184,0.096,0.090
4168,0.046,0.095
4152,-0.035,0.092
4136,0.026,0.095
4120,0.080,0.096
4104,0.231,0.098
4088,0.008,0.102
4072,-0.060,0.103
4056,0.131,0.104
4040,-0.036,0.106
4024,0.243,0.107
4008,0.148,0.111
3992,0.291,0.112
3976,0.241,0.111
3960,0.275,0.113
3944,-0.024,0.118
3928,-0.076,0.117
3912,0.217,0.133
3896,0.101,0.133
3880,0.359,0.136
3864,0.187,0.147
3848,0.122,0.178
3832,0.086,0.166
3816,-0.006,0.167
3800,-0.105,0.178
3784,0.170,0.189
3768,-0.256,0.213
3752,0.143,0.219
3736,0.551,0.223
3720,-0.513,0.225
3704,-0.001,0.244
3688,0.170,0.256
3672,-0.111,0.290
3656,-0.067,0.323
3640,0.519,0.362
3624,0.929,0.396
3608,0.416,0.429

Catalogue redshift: 0.18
